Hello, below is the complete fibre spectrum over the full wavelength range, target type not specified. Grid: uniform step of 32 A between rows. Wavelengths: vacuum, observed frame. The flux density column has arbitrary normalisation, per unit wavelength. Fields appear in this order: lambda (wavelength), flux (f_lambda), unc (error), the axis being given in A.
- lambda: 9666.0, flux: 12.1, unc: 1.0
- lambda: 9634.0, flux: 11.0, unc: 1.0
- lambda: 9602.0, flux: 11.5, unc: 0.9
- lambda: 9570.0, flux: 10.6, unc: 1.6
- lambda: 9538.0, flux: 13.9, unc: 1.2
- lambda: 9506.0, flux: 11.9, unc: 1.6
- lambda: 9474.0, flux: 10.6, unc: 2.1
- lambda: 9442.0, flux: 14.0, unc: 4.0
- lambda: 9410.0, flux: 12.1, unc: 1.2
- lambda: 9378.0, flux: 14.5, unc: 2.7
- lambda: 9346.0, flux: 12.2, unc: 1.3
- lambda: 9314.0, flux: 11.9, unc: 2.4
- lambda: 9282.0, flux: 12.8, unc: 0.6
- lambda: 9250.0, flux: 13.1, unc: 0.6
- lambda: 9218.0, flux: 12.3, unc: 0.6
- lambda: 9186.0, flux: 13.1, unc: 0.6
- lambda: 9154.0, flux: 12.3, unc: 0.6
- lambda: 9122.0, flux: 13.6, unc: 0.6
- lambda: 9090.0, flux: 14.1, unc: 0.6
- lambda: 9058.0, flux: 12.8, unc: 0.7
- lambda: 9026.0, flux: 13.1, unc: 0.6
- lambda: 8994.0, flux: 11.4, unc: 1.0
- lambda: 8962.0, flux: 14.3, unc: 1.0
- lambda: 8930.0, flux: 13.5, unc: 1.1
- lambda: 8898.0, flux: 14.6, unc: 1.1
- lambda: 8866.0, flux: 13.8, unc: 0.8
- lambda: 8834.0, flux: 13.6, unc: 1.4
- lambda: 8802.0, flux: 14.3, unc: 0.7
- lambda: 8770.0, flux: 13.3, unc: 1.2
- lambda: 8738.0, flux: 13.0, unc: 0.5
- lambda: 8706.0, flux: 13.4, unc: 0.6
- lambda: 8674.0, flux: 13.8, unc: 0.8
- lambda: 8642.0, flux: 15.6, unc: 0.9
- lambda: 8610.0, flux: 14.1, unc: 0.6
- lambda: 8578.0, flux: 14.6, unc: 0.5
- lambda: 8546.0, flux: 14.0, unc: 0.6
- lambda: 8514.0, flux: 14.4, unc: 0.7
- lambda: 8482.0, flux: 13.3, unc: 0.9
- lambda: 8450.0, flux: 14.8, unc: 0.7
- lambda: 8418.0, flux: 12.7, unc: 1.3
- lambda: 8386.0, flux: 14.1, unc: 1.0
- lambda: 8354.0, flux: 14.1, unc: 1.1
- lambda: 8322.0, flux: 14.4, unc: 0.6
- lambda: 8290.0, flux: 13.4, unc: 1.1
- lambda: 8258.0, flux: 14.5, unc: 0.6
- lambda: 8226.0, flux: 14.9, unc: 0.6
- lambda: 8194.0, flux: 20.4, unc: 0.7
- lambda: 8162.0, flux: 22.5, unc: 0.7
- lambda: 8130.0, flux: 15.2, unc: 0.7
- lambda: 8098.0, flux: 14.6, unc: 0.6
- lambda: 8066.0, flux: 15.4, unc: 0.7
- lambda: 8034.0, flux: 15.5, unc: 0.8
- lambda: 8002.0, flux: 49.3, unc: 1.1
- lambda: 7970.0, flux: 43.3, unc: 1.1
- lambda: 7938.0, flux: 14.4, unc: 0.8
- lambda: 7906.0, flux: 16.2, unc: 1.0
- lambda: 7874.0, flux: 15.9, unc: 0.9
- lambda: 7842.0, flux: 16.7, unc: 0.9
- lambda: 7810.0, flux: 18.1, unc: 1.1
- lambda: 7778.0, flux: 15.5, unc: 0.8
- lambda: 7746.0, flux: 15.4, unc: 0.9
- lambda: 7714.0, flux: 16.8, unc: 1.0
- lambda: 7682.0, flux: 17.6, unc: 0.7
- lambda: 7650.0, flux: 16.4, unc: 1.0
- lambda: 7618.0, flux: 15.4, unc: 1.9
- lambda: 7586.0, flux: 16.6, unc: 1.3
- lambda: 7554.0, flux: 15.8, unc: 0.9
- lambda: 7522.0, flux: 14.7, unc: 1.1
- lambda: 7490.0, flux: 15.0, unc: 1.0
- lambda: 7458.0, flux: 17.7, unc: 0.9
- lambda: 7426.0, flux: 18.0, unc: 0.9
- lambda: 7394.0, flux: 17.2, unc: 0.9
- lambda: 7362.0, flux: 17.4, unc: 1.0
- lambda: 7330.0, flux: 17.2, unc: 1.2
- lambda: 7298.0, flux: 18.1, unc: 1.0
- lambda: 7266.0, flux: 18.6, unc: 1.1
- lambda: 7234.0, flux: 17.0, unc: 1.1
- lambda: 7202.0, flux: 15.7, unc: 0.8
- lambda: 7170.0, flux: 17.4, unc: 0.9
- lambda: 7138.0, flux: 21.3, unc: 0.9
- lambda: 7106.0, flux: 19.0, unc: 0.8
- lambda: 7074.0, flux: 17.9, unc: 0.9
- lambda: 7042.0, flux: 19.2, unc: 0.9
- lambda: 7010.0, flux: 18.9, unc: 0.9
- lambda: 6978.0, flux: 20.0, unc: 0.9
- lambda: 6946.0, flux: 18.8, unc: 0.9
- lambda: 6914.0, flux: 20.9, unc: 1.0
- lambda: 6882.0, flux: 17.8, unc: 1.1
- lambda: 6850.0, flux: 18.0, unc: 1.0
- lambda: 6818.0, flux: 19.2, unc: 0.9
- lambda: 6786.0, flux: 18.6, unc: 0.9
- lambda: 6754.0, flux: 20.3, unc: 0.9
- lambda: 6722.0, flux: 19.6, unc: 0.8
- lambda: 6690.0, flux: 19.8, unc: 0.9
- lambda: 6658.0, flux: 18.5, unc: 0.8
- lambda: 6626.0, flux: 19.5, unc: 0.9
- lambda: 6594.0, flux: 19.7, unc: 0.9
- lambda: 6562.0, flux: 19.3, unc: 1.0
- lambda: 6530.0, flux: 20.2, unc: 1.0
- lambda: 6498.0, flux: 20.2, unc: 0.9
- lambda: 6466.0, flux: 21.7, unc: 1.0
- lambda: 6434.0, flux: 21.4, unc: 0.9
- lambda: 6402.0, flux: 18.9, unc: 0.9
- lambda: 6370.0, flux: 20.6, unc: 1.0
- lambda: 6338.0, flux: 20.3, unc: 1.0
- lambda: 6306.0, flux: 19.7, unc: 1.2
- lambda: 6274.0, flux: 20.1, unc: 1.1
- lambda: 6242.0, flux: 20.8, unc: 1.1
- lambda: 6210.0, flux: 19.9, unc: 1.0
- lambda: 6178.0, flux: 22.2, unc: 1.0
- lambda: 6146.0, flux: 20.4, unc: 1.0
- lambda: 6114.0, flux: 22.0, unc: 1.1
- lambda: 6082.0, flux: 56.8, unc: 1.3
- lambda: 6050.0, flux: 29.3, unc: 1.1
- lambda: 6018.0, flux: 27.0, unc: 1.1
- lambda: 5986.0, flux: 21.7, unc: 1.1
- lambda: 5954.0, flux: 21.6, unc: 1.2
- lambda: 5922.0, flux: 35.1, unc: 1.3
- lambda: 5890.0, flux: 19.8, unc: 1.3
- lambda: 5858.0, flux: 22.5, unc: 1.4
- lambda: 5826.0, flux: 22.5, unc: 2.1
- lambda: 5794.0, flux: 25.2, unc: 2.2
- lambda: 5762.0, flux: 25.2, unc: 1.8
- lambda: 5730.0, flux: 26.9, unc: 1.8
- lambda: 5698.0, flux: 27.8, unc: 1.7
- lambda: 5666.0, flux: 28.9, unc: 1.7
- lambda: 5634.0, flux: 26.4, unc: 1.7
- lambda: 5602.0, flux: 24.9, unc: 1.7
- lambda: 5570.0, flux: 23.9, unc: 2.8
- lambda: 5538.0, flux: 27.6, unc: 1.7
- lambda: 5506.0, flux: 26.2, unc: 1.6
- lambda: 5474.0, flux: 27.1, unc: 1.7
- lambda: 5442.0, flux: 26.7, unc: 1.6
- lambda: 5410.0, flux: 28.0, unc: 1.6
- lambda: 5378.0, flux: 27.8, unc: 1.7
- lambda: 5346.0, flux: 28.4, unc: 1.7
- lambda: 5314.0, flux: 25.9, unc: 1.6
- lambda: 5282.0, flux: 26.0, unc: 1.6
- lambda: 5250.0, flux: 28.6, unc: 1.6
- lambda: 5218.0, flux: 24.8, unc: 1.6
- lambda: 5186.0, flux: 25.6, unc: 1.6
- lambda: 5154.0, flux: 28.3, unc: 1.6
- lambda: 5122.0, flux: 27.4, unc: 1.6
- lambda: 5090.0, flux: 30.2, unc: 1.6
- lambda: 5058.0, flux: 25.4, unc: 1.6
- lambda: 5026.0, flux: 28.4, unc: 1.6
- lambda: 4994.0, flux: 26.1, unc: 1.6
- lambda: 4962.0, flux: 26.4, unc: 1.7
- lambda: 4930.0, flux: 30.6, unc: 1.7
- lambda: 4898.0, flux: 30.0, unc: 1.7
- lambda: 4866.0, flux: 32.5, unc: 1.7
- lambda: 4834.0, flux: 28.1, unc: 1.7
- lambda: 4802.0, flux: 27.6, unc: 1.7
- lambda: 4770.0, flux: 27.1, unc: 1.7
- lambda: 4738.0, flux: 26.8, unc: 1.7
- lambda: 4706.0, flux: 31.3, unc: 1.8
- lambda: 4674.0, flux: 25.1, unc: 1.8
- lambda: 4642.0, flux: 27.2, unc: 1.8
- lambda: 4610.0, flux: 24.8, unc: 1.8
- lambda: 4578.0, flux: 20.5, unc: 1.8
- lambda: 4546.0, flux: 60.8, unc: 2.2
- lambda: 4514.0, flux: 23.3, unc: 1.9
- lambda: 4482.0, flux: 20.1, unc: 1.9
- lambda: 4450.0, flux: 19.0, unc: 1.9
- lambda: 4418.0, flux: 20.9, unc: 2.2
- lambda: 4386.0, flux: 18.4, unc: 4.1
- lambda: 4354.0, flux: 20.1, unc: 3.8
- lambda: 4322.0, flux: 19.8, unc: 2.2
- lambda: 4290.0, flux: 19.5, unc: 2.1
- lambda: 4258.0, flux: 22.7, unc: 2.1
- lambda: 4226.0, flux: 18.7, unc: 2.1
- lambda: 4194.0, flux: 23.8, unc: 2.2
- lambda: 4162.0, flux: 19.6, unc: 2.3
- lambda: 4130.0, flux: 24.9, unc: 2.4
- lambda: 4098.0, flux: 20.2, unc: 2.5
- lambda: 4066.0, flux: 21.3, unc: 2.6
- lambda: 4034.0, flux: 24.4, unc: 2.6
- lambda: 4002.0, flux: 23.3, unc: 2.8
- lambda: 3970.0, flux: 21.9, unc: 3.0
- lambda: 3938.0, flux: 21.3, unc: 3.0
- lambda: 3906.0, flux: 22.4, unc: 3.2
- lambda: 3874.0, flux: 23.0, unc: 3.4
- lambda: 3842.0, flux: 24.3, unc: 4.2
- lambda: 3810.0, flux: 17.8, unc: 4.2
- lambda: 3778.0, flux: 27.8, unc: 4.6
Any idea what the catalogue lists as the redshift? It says 0.22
